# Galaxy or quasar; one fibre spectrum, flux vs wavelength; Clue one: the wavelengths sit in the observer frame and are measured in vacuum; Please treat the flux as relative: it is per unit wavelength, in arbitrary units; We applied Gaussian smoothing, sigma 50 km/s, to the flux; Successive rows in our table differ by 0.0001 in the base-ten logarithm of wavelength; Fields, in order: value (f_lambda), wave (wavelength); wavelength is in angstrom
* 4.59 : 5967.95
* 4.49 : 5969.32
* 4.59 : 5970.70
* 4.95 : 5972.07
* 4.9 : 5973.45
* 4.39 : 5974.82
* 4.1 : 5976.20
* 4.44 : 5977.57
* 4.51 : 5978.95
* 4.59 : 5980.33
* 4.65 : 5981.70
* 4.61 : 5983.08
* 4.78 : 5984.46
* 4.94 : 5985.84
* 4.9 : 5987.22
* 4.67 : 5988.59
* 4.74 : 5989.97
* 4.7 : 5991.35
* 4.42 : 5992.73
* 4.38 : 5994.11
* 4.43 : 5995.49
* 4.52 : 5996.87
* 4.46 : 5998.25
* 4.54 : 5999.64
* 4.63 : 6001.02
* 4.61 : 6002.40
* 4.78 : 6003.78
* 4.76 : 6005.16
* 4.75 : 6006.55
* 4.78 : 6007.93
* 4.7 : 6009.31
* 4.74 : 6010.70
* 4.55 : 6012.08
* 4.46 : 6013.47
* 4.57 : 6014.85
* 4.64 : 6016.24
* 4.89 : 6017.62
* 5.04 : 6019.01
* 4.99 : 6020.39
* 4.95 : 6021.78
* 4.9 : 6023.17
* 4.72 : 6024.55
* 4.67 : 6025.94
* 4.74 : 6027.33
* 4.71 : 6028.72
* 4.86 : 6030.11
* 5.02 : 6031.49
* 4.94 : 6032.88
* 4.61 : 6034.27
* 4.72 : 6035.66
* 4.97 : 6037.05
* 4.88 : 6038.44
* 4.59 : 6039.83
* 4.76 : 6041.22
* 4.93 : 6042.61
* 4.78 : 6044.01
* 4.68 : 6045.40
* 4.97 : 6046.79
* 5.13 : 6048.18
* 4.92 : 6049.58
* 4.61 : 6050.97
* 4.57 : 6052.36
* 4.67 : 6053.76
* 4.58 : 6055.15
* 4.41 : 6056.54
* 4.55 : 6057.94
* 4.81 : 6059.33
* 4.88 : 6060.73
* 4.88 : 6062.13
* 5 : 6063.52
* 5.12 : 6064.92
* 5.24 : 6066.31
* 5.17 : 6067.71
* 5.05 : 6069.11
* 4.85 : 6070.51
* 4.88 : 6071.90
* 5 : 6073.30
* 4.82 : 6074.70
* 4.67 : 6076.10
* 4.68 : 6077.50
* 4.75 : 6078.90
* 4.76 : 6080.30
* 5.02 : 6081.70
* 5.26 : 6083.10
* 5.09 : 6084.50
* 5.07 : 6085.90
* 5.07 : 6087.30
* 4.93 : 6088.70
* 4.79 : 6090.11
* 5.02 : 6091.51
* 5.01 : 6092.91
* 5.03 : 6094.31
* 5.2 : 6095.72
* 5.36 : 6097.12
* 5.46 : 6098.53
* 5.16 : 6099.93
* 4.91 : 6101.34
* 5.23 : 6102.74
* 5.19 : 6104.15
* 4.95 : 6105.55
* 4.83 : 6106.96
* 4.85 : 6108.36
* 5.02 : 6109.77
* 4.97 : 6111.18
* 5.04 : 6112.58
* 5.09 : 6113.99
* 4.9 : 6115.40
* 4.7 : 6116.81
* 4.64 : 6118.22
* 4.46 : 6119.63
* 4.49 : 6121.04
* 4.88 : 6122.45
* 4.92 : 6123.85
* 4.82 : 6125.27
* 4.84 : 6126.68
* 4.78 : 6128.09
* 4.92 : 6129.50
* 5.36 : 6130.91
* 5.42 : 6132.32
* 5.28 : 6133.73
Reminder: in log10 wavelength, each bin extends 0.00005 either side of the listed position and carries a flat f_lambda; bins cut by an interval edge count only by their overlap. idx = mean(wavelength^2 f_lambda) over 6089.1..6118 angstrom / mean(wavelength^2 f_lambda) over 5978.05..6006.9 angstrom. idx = 1.1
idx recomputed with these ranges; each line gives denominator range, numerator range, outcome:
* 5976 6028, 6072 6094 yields 1.08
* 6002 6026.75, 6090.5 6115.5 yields 1.10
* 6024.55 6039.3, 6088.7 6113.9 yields 1.08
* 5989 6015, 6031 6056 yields 1.05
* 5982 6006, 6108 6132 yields 1.09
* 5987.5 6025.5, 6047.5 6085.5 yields 1.06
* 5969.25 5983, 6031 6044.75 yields 1.08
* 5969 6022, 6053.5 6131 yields 1.09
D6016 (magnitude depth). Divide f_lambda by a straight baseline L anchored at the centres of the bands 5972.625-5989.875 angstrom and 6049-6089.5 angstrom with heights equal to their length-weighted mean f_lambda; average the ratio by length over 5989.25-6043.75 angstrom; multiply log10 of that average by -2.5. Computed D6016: 0.002 mag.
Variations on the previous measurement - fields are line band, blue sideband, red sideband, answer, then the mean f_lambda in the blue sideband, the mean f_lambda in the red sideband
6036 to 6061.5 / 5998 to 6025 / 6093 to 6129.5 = 0.011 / 4.73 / 4.95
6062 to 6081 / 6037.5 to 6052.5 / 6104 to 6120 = -0.018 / 4.81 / 4.89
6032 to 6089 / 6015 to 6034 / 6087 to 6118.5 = 0.014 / 4.84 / 5.02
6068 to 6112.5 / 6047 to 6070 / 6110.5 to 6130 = -0.037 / 4.85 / 4.82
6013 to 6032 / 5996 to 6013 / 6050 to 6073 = -0.022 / 4.65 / 4.84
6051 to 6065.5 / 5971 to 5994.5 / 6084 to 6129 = 0.021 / 4.63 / 4.96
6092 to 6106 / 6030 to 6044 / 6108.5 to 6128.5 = -0.071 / 4.82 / 4.82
